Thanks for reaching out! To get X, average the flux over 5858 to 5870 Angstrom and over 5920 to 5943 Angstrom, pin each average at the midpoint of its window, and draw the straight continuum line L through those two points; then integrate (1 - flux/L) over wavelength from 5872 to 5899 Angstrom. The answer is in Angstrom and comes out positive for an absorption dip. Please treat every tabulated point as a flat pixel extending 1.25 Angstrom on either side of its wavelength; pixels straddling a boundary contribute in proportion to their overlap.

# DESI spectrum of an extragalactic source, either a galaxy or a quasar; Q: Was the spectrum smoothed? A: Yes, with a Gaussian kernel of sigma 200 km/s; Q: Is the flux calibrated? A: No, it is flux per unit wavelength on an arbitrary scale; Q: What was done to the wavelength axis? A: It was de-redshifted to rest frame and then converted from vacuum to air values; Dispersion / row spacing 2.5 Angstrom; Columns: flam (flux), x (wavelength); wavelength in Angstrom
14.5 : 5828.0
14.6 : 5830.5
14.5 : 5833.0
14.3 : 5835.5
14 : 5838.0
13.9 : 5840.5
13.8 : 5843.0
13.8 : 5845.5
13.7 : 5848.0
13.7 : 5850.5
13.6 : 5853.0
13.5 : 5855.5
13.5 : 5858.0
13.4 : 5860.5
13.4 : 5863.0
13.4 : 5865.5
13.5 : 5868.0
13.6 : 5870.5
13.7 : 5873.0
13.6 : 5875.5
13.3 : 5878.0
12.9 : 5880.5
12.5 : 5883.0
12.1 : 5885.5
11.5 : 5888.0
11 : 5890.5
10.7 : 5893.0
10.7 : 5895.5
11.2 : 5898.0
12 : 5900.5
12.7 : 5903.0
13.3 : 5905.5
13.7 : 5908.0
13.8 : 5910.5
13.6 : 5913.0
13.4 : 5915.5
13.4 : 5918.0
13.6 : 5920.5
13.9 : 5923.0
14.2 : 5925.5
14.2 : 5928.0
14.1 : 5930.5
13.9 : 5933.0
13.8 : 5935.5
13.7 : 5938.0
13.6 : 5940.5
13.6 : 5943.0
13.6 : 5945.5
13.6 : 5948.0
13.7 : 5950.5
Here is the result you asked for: 2.94 Angstrom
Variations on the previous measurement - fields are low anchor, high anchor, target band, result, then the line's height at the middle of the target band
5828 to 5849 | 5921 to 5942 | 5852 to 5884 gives 1.5 Angstrom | 14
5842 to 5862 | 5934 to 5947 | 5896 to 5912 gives 1.1 Angstrom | 13.6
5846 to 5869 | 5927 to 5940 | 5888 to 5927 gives 3.0 Angstrom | 13.8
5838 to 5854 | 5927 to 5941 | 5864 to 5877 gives 0.2 Angstrom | 13.8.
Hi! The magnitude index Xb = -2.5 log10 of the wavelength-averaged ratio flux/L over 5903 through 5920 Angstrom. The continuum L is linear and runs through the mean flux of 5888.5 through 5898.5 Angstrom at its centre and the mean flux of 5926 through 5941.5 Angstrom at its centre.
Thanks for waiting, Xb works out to -0.10 mag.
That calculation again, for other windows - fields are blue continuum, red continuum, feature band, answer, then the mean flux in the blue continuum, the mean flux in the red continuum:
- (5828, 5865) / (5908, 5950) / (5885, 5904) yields 0.202 mag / 13.8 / 13.7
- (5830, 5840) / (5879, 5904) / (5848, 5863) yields -0.014 mag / 14.3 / 11.7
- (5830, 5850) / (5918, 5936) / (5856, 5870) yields 0.044 mag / 14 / 13.9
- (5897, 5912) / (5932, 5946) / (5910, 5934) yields -0.043 mag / 12.8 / 13.7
